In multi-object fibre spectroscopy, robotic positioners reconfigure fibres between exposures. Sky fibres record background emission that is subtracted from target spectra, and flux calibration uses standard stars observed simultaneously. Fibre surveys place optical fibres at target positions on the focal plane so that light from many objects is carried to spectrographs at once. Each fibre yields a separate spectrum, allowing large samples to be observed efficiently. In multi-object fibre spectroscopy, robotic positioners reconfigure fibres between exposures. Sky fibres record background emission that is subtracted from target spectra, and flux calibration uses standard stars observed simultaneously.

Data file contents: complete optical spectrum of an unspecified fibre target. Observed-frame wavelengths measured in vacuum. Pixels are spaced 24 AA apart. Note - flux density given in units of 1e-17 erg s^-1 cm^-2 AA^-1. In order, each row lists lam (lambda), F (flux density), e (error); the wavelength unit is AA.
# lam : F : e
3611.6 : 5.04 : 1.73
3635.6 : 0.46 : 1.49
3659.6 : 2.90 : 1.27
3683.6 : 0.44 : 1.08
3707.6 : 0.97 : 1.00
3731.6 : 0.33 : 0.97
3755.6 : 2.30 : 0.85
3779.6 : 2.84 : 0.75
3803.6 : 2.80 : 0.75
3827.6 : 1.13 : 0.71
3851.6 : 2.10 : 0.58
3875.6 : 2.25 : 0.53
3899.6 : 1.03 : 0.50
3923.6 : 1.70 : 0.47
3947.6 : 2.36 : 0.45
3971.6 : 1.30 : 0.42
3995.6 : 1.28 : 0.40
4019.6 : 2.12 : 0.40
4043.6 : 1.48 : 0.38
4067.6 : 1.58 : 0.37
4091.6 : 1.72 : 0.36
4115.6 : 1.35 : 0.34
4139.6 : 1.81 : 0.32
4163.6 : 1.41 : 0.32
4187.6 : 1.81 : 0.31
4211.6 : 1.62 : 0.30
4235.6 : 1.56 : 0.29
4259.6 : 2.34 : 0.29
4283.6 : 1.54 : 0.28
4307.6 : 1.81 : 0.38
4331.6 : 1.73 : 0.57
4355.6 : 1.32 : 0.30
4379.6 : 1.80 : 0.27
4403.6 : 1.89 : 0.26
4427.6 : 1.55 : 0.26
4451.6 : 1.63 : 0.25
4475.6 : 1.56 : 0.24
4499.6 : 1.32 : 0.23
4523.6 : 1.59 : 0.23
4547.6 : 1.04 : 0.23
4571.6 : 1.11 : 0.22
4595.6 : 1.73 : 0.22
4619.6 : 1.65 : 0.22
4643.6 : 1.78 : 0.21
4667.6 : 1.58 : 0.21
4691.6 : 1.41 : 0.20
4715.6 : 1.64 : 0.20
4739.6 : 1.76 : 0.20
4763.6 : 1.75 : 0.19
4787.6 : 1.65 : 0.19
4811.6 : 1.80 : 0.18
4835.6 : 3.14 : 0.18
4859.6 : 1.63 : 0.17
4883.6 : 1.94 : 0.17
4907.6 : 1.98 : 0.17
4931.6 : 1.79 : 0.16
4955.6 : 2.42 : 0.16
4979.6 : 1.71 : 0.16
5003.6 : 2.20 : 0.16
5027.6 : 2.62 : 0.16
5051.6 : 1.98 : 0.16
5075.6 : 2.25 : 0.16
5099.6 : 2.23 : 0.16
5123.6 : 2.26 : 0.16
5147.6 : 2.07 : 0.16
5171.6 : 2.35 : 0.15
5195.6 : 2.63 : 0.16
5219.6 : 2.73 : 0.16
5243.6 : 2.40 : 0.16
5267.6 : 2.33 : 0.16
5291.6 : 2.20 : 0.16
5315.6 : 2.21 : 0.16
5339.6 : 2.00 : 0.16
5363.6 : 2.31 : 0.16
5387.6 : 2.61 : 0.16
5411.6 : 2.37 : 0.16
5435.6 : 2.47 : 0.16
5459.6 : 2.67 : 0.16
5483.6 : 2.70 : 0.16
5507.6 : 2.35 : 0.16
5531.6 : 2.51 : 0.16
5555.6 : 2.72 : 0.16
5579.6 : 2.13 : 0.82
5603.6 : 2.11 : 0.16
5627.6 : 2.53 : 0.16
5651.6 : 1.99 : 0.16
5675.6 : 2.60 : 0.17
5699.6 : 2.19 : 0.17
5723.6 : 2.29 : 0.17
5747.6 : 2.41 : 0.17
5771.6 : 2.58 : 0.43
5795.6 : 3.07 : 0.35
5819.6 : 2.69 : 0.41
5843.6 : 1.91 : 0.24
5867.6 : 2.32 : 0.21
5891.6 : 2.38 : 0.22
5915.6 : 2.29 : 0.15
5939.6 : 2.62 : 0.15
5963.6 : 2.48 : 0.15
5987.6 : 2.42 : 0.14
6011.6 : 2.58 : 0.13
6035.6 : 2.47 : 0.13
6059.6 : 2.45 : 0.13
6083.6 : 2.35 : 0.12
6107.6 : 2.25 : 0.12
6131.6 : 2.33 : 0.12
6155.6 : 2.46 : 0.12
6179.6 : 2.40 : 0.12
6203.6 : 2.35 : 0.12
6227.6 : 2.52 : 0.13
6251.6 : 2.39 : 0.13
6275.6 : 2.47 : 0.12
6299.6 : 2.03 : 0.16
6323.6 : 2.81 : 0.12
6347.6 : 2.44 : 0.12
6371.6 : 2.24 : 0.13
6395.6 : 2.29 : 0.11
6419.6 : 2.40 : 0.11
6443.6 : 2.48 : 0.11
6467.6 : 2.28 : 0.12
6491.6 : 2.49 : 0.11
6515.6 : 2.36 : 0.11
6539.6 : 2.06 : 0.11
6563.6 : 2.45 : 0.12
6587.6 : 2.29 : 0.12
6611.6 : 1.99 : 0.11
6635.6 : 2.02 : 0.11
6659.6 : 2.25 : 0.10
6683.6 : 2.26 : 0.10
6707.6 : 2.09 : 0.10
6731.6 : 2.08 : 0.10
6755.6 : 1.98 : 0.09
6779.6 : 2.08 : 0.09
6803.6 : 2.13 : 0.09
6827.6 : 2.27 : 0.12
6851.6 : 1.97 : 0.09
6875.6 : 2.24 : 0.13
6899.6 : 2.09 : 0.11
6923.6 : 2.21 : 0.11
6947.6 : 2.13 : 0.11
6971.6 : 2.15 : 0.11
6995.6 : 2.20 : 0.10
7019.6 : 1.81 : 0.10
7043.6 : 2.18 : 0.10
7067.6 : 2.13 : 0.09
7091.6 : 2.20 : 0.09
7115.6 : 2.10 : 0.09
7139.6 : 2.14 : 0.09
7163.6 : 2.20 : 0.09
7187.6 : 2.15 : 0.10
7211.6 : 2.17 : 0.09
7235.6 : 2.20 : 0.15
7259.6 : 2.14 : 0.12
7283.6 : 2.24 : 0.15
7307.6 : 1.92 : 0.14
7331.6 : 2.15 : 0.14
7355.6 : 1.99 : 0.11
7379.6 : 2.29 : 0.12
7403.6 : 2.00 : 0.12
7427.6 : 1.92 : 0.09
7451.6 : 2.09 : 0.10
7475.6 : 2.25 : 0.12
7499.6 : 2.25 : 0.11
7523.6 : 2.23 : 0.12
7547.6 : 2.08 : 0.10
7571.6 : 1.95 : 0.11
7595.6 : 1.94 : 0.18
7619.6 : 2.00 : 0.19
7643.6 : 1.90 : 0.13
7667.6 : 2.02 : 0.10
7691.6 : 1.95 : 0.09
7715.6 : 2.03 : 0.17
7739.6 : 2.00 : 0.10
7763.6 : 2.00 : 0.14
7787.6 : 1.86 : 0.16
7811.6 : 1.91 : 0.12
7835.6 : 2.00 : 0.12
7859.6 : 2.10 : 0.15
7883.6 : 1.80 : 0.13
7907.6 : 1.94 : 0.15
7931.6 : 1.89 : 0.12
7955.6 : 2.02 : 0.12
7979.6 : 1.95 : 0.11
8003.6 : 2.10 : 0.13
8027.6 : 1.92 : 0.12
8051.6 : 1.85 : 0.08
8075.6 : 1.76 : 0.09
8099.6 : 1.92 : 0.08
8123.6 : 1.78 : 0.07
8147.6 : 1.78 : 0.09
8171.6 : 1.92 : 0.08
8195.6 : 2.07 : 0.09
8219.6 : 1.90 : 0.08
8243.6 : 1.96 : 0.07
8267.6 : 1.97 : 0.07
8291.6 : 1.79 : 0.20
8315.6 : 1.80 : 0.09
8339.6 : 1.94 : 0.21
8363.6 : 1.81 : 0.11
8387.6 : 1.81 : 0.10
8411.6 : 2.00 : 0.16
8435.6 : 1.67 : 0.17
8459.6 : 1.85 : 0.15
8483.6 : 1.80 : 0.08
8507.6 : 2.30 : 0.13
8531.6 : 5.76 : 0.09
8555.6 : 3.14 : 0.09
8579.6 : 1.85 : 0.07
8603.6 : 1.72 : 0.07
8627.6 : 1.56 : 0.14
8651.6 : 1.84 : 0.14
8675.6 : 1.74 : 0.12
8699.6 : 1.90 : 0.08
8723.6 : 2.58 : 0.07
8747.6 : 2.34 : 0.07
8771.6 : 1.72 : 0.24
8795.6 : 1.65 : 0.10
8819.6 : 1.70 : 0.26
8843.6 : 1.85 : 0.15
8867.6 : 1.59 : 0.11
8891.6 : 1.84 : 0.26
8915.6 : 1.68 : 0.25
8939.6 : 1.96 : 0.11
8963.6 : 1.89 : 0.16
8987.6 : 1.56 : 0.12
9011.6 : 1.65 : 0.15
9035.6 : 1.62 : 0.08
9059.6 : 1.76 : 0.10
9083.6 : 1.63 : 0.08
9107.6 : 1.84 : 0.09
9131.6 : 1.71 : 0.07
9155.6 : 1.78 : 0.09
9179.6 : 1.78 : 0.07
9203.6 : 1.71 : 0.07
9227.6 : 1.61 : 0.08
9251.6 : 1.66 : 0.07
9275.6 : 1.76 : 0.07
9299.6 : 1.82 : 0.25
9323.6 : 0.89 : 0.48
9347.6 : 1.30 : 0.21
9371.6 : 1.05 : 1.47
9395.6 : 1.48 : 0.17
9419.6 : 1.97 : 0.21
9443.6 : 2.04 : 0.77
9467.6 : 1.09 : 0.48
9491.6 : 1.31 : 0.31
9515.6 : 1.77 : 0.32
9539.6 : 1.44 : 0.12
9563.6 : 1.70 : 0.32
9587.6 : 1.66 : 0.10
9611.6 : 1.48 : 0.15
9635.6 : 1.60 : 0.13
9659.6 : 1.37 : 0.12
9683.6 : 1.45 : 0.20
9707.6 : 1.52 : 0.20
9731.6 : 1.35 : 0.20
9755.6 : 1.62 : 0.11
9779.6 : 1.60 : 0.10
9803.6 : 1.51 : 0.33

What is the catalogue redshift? 0.299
